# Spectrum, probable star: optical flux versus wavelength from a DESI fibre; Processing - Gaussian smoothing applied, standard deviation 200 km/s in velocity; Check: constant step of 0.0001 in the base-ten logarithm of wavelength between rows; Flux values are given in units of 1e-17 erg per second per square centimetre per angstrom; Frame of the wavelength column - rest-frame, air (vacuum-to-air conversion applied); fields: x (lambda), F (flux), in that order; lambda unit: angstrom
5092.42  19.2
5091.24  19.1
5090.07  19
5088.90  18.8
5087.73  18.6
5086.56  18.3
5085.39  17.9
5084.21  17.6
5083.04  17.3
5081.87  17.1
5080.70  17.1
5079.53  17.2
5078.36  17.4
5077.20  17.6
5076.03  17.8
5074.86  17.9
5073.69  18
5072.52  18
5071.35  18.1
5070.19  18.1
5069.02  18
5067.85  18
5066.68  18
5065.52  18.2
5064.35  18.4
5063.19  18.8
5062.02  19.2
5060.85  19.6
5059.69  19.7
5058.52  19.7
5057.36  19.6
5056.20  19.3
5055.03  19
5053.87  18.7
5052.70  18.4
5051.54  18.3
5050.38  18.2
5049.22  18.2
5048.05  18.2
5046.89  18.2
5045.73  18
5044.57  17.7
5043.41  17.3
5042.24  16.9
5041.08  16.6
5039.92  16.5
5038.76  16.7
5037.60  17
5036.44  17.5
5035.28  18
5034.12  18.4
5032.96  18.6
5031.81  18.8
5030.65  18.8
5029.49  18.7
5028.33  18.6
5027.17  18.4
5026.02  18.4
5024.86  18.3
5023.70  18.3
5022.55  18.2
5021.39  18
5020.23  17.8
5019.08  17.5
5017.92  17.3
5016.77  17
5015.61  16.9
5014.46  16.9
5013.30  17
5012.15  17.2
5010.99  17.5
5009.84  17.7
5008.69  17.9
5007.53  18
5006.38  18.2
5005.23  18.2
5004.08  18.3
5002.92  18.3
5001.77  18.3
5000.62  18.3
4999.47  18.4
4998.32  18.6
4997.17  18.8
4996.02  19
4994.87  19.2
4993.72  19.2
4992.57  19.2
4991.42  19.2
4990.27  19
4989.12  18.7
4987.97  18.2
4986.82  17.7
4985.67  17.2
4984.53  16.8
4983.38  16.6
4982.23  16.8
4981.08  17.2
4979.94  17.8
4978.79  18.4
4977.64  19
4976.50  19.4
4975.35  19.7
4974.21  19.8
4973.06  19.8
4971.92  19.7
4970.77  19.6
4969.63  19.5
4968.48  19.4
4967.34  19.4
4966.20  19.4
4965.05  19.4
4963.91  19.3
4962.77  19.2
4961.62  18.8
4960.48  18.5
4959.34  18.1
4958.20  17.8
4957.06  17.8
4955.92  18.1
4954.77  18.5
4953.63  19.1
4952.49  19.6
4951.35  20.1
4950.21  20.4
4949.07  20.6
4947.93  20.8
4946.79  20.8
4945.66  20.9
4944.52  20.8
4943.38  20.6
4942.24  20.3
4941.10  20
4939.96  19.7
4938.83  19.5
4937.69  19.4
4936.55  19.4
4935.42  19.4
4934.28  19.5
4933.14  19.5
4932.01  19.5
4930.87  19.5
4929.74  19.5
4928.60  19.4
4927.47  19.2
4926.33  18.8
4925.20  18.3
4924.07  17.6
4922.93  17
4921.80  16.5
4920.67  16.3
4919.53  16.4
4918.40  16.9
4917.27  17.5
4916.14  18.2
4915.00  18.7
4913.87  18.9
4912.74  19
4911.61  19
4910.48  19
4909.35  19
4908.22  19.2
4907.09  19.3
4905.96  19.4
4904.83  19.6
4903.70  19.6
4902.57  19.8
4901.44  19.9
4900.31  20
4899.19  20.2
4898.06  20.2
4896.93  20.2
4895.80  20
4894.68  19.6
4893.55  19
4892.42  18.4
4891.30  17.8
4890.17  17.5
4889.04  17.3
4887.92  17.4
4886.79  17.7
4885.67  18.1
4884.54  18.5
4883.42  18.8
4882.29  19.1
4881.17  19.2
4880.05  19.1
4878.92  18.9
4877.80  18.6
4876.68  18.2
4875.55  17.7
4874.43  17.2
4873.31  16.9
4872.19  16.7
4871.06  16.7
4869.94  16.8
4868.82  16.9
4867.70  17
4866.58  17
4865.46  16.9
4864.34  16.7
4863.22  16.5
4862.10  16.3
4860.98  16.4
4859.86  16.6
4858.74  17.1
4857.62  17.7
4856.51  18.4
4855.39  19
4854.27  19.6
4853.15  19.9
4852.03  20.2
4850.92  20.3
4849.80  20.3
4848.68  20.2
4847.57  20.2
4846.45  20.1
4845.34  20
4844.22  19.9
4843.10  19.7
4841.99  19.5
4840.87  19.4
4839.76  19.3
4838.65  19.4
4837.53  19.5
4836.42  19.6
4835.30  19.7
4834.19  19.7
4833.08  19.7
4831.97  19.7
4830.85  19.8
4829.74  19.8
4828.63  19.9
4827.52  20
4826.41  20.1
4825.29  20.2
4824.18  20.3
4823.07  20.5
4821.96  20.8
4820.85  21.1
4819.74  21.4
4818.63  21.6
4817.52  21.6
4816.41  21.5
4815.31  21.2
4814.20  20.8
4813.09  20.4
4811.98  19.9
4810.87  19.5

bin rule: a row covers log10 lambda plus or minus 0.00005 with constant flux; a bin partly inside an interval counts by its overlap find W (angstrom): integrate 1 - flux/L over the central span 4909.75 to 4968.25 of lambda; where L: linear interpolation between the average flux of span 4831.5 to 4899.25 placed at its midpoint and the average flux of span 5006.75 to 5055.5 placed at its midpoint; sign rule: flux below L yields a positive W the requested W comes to -2.5 angstrom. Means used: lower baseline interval 18.6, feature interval 19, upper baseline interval 17.8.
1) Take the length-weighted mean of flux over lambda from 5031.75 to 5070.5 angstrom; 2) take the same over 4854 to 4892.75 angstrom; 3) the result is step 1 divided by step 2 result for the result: 1.03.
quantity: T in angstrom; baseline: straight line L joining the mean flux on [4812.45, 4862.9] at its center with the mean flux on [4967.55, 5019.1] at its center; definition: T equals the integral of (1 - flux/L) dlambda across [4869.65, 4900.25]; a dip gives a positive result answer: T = 1.4 angstrom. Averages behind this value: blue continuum 19.7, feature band 18.4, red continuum 18.3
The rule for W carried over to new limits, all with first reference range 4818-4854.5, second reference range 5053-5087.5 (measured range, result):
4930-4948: -0.64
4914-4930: 1.25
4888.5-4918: 0.69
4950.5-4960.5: 0.24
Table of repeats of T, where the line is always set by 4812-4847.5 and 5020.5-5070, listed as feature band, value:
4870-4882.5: 1.2 angstrom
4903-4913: 0.1 angstrom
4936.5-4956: -0.8 angstrom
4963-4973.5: -0.3 angstrom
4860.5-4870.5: 1.6 angstrom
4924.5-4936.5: 0.0 angstrom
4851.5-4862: 0.9 angstrom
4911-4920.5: 0.7 angstrom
